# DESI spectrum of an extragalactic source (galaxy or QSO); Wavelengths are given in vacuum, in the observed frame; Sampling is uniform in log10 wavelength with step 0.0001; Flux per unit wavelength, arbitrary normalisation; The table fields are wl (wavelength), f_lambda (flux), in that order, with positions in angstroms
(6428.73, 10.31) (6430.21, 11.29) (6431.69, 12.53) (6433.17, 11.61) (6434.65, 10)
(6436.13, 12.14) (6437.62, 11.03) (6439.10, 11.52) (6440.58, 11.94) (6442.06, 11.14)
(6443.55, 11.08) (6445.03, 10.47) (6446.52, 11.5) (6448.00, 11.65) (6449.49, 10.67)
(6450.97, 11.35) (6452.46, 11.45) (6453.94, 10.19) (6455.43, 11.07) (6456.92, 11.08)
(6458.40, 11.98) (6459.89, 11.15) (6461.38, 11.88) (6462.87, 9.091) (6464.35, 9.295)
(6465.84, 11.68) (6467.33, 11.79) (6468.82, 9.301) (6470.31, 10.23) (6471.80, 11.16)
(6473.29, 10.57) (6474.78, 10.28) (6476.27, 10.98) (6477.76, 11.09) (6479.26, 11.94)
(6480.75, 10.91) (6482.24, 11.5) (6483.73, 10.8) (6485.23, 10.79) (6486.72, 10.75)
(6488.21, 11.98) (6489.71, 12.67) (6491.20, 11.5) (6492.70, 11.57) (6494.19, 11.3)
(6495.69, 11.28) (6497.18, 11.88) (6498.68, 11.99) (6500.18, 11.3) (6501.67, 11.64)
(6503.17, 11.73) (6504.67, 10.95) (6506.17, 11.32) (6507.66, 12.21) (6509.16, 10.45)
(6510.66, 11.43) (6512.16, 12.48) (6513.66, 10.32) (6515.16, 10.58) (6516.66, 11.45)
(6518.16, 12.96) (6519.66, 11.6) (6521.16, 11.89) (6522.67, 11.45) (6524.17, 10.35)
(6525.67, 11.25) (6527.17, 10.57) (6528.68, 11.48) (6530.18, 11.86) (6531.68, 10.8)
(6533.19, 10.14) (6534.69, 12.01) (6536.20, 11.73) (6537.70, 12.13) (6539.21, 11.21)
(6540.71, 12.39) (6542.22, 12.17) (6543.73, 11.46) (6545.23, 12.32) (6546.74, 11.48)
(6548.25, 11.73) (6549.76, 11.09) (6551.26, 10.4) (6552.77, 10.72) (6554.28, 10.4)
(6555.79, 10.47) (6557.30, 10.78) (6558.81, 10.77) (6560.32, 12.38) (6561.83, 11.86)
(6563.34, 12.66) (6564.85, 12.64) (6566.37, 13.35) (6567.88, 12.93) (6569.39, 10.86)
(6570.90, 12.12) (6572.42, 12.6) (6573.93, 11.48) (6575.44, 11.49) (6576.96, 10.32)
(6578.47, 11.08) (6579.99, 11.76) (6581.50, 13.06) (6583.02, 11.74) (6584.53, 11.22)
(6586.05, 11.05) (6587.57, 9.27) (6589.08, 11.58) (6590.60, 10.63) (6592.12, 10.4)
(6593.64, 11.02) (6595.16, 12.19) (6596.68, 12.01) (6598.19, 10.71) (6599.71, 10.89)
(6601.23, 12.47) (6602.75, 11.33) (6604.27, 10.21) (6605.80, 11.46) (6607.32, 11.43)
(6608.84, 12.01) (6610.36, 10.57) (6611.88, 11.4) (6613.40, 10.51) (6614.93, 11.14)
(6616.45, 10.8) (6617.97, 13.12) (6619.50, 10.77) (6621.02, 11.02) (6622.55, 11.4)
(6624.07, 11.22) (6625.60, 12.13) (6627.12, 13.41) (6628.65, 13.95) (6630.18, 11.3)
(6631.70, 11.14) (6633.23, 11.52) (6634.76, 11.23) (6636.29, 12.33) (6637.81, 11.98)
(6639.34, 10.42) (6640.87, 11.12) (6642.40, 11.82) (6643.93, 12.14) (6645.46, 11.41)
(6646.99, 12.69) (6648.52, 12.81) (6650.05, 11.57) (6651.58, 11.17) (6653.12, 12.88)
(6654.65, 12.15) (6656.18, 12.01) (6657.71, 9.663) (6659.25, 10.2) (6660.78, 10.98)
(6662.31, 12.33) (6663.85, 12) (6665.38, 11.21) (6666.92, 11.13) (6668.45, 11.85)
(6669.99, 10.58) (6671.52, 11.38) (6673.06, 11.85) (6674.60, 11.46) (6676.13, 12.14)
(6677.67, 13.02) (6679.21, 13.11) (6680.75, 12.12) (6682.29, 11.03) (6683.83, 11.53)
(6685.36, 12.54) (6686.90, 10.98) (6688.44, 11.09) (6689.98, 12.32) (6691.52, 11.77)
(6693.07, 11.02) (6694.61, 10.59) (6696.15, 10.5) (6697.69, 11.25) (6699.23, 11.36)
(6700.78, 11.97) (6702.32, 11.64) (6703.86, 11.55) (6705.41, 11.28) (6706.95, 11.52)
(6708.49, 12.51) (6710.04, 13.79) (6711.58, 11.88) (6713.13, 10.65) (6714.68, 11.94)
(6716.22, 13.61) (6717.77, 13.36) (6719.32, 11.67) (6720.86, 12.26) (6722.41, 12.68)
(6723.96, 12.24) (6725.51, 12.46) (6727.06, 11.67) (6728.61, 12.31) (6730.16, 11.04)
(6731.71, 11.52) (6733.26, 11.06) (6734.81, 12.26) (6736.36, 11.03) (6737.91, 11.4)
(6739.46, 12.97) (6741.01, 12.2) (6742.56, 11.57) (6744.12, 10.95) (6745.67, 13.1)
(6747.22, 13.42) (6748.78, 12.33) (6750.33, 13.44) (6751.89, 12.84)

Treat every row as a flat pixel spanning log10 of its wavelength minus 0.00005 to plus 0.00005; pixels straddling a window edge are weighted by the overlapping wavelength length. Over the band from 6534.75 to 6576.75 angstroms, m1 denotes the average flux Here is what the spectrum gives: 11.7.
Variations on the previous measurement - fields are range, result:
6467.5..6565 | 11.3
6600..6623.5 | 11.3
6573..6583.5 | 11.6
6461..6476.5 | 10.5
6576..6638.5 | 11.4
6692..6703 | 11.2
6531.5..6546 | 11.7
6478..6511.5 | 11.4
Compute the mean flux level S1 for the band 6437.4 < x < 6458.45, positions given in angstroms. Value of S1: 11.2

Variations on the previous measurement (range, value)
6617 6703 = 11.7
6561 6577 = 12.1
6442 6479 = 10.9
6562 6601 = 11.6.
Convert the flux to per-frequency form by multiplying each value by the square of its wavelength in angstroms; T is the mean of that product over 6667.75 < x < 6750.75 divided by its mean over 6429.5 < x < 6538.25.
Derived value 1.13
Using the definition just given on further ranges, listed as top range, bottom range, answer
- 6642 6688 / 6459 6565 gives 1.09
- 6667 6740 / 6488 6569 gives 1.08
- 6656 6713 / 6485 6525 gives 1.07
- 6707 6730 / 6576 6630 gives 1.12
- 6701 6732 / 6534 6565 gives 1.10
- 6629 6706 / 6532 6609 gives 1.04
